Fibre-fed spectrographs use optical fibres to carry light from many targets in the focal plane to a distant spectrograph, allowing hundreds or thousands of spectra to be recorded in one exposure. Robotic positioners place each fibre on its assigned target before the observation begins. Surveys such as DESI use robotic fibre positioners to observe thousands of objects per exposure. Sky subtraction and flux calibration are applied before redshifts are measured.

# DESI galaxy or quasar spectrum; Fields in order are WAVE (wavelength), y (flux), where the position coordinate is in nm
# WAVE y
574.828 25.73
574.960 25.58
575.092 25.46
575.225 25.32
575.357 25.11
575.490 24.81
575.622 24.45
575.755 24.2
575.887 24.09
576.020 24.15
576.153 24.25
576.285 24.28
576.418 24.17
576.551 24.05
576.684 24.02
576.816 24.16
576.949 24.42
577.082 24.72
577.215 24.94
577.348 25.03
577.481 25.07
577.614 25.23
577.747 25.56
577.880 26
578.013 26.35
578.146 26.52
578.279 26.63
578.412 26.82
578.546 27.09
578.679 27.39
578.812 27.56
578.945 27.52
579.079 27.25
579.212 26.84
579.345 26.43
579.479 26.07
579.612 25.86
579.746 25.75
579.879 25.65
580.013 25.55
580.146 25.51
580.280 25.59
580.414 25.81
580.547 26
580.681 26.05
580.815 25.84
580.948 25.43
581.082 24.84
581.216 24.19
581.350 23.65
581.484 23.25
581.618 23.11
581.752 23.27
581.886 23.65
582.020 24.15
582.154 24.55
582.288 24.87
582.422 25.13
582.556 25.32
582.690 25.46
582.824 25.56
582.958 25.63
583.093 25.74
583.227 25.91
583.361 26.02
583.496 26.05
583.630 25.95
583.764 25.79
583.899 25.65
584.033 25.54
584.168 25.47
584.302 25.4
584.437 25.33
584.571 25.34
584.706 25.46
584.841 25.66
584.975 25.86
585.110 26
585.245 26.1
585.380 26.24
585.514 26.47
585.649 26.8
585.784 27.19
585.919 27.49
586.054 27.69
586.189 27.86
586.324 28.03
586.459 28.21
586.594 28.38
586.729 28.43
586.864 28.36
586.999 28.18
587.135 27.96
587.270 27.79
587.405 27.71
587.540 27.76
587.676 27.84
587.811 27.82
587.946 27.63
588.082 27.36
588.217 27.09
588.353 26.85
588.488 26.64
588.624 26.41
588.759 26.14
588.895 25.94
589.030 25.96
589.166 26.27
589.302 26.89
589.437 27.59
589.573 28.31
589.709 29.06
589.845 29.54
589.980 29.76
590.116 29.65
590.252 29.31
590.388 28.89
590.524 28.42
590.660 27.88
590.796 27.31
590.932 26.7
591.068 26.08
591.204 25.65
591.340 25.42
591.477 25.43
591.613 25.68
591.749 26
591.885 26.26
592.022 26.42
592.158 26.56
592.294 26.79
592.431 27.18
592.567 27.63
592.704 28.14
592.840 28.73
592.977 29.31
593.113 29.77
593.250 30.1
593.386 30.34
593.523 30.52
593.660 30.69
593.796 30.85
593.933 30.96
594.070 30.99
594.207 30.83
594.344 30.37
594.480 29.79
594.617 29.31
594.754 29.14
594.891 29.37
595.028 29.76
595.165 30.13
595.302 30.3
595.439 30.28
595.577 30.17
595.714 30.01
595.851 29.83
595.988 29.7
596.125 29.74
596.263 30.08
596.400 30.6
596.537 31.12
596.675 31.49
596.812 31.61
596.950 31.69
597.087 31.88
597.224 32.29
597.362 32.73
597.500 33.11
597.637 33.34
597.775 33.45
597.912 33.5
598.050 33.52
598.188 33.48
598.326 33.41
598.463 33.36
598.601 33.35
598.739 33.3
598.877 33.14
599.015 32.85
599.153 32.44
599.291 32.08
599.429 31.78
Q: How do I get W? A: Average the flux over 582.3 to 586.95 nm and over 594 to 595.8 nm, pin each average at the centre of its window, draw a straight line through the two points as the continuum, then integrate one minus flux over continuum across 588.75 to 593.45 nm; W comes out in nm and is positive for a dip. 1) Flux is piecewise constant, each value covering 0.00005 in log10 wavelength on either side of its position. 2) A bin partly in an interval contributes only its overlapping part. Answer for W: 0.18 nm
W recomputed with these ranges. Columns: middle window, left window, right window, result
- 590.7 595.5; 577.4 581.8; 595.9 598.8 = 0.34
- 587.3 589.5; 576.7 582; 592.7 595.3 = 0.10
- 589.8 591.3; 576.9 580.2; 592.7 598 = 0.07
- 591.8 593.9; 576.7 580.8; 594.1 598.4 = 0.11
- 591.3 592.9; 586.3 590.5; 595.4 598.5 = 0.15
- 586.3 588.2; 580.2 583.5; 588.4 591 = -0.08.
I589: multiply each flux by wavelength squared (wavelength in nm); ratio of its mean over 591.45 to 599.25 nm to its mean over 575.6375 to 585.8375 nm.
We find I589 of 1.3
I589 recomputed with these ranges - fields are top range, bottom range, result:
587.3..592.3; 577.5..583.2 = 1.10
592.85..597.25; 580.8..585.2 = 1.26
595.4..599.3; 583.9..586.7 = 1.26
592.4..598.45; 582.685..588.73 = 1.19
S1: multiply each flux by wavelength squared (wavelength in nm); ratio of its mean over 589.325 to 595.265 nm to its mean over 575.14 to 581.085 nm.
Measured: 1.17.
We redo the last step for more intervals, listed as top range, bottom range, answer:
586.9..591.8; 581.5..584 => 1.12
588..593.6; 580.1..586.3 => 1.11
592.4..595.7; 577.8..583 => 1.22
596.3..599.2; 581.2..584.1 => 1.38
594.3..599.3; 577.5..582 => 1.30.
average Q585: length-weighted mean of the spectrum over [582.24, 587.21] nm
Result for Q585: 26.4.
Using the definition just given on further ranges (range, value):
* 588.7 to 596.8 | 28.7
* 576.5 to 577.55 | 24.6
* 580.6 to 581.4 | 25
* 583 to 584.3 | 25.8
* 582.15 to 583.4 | 25.5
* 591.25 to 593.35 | 27.3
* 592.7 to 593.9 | 30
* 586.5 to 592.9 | 27.4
